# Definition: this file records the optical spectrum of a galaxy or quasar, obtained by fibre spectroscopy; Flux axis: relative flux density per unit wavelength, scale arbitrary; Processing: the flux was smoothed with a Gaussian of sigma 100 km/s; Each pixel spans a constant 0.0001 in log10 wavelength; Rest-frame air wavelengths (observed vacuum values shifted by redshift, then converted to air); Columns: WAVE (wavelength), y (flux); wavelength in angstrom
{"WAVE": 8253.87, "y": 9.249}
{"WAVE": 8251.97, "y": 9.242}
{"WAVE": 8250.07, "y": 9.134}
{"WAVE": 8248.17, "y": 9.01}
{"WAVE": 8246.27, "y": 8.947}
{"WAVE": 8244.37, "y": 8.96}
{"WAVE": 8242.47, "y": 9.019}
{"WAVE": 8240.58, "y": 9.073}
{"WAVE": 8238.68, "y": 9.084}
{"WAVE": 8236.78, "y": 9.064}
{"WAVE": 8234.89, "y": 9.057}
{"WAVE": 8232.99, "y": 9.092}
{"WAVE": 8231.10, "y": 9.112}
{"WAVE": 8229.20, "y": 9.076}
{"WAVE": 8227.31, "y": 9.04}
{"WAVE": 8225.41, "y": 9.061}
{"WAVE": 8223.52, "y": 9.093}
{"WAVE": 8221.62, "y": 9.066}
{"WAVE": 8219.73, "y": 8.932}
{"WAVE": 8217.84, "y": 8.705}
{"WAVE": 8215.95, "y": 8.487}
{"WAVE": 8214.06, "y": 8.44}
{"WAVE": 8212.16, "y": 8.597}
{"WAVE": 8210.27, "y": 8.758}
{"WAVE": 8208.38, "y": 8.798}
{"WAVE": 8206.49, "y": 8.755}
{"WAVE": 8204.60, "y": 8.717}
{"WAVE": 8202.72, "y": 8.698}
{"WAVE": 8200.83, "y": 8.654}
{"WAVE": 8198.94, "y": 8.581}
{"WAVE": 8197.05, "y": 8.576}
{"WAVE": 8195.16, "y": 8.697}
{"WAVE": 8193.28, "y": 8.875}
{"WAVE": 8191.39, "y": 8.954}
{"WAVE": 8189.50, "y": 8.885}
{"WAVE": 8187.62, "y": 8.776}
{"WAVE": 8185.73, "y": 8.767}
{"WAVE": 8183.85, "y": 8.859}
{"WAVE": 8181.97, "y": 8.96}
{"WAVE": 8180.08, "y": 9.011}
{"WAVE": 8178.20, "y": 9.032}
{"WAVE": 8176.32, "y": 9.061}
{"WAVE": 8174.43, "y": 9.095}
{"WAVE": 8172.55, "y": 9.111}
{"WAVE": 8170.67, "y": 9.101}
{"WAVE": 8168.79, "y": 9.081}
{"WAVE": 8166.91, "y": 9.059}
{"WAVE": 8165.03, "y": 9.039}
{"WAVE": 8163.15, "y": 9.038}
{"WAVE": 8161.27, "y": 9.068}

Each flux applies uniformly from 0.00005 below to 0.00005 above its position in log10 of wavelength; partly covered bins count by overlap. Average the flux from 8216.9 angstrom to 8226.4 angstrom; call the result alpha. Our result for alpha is 8.97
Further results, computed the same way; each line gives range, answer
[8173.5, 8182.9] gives 9.02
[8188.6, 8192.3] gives 8.91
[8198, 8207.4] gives 8.69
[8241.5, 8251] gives 9.02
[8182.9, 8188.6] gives 8.82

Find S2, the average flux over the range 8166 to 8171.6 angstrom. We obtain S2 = 9.08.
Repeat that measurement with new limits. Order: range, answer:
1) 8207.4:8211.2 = 8.78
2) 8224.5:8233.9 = 9.08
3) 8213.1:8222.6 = 8.72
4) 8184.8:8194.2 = 8.84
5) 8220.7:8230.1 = 9.06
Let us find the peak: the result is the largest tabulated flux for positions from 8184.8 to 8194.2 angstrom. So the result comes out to 8.954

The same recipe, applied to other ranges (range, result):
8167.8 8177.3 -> 9.111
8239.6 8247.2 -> 9.073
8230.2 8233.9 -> 9.112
